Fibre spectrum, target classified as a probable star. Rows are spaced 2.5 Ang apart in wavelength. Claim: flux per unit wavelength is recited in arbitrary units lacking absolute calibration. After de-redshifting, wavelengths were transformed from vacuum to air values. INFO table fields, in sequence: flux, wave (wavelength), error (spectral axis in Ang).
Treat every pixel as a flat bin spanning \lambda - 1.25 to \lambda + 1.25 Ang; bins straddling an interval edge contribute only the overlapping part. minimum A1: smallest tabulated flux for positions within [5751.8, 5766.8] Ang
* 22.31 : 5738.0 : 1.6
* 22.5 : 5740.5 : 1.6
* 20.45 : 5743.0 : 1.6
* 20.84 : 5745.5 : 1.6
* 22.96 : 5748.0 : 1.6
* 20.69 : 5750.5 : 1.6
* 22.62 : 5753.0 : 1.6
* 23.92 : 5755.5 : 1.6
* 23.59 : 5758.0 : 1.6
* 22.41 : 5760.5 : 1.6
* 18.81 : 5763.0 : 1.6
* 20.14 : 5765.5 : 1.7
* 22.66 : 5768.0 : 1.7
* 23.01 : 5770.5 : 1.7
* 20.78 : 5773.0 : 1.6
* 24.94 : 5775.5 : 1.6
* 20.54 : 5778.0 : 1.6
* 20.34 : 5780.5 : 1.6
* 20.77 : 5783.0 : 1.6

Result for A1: 18.81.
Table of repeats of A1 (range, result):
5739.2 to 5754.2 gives 20.45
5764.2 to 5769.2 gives 20.14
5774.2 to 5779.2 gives 20.54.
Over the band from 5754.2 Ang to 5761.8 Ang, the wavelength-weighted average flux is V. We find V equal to 23.3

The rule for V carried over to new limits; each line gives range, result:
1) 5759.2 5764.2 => 20.7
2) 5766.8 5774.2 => 22.2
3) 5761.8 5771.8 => 21.2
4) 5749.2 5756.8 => 22.4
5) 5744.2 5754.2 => 21.8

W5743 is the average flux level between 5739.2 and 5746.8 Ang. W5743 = 21.3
